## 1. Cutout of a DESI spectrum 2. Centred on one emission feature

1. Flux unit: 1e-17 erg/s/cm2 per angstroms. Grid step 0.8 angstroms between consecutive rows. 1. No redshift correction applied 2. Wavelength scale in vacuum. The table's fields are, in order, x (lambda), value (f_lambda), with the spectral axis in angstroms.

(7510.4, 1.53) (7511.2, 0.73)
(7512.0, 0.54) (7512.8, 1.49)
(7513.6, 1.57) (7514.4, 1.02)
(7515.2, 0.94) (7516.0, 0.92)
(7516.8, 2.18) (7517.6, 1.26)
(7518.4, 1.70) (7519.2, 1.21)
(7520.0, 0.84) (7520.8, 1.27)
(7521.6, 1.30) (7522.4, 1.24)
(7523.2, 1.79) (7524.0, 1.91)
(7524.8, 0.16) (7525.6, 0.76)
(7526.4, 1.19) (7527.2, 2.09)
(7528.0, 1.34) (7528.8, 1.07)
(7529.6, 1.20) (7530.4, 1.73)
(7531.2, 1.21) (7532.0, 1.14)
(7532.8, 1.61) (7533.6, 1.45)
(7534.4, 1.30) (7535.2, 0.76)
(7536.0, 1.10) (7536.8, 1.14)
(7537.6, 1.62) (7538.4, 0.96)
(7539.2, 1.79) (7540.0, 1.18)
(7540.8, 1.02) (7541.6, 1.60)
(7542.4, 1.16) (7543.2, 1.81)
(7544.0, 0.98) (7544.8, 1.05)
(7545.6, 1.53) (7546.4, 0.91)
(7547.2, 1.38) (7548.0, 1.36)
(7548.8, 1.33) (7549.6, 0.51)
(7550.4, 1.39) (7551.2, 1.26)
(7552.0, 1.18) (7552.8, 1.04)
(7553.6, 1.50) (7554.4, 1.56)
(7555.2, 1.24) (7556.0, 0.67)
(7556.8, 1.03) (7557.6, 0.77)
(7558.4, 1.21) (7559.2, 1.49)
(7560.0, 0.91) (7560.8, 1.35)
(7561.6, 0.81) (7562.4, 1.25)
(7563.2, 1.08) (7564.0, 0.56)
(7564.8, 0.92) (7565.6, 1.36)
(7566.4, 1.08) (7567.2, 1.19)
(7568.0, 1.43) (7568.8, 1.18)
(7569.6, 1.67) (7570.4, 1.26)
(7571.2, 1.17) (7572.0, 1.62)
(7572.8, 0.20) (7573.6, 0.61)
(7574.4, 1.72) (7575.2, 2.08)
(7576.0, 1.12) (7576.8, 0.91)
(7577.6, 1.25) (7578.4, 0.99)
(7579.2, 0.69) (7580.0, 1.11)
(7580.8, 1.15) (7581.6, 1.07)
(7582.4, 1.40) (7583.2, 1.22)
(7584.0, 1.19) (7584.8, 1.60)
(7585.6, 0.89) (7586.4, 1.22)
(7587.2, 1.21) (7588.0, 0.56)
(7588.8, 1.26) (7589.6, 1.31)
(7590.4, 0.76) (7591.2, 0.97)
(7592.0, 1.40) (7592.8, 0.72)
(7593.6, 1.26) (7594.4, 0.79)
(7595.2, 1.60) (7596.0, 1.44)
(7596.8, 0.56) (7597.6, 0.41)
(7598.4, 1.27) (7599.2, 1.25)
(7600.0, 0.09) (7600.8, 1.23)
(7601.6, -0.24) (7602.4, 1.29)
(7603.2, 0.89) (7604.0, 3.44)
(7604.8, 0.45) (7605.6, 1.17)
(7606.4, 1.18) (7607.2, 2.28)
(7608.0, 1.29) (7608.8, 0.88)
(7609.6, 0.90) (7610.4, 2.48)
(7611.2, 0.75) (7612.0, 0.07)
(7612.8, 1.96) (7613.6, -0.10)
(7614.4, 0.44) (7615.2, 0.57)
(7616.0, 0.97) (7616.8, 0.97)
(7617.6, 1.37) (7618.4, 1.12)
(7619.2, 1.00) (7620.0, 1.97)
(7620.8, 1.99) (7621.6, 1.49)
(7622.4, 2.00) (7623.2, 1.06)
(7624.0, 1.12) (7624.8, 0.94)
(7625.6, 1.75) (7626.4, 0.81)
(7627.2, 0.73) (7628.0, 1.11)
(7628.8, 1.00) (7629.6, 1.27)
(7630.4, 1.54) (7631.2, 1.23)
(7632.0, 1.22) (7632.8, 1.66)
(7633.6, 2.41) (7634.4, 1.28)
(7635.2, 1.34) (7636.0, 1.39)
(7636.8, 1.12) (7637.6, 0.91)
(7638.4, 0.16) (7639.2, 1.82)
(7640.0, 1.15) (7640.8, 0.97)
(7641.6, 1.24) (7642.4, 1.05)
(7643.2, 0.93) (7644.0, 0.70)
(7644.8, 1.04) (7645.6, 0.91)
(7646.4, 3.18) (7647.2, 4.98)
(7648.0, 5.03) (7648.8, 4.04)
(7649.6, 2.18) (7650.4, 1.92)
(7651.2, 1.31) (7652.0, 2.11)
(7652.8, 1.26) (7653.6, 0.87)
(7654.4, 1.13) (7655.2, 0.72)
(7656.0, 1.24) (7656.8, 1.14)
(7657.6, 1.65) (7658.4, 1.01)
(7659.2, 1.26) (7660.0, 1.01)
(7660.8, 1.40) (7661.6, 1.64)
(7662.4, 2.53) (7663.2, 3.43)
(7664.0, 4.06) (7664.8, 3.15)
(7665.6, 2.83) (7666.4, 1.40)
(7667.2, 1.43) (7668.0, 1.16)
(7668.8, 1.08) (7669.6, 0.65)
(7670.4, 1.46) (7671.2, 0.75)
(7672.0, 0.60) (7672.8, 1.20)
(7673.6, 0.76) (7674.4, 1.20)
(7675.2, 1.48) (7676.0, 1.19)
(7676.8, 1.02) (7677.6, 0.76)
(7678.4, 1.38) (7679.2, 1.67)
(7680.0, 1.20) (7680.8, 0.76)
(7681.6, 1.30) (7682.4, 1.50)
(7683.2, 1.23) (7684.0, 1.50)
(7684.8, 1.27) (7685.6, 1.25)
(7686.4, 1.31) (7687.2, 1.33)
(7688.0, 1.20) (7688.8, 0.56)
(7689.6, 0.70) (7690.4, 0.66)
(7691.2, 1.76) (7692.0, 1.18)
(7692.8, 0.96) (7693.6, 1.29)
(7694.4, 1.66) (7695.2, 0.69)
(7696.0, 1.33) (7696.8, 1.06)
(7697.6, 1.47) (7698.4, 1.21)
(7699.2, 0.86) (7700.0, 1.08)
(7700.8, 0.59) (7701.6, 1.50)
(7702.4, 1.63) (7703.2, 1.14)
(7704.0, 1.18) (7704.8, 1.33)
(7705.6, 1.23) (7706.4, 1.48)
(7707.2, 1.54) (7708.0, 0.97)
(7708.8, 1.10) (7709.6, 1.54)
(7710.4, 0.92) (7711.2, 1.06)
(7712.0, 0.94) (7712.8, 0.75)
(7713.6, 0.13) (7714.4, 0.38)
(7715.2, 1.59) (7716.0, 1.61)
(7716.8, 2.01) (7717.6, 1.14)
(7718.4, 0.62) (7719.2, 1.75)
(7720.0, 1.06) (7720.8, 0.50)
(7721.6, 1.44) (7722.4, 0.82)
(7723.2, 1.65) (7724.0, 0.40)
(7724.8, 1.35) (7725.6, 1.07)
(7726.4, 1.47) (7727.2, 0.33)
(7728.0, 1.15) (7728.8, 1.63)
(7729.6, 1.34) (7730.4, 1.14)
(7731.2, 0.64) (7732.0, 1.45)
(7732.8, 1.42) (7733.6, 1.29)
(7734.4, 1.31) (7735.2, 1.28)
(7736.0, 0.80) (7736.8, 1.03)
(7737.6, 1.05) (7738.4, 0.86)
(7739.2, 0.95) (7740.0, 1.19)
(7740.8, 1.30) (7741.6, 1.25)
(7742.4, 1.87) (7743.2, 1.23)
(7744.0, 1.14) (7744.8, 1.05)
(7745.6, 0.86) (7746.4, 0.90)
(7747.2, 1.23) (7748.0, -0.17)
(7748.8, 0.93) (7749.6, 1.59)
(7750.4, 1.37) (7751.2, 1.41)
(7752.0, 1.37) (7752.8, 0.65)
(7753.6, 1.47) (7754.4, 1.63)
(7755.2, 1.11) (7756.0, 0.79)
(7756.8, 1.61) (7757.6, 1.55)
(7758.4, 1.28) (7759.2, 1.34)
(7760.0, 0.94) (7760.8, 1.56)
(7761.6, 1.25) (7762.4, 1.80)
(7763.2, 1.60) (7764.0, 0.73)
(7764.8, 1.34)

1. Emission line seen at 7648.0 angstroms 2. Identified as [S II]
